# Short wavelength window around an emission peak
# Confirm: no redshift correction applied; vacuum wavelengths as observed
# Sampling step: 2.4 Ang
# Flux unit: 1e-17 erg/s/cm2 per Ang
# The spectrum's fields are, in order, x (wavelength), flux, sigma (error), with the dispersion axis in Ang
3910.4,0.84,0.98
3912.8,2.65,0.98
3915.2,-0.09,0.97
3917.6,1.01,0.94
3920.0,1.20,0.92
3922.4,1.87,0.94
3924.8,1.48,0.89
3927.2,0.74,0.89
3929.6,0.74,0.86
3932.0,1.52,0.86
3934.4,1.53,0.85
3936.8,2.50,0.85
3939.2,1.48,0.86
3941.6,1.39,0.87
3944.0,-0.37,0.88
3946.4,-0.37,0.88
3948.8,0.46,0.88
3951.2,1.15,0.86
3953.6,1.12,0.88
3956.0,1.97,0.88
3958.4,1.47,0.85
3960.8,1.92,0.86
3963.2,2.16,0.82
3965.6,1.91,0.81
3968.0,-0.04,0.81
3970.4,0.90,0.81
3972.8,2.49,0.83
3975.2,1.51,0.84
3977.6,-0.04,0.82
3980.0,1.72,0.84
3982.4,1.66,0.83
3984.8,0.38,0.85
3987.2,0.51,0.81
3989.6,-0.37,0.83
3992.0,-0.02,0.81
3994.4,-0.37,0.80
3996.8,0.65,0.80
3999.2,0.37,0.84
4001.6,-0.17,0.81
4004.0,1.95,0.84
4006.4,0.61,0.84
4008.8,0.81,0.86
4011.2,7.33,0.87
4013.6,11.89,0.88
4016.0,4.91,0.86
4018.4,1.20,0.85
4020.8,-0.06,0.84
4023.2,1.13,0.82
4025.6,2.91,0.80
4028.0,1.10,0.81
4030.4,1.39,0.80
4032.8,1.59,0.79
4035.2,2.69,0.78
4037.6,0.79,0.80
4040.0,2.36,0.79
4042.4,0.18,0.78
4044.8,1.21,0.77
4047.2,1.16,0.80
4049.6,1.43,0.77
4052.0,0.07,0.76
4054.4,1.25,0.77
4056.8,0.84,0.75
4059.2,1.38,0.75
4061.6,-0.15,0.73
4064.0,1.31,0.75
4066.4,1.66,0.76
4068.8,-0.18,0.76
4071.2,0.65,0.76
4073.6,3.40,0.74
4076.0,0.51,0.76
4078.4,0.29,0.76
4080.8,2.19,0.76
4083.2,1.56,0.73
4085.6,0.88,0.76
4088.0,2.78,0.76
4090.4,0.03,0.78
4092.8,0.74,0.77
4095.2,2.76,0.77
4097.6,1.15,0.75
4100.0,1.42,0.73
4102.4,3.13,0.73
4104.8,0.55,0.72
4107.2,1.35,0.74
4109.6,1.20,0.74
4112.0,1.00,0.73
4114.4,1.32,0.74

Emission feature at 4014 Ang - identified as [O II]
